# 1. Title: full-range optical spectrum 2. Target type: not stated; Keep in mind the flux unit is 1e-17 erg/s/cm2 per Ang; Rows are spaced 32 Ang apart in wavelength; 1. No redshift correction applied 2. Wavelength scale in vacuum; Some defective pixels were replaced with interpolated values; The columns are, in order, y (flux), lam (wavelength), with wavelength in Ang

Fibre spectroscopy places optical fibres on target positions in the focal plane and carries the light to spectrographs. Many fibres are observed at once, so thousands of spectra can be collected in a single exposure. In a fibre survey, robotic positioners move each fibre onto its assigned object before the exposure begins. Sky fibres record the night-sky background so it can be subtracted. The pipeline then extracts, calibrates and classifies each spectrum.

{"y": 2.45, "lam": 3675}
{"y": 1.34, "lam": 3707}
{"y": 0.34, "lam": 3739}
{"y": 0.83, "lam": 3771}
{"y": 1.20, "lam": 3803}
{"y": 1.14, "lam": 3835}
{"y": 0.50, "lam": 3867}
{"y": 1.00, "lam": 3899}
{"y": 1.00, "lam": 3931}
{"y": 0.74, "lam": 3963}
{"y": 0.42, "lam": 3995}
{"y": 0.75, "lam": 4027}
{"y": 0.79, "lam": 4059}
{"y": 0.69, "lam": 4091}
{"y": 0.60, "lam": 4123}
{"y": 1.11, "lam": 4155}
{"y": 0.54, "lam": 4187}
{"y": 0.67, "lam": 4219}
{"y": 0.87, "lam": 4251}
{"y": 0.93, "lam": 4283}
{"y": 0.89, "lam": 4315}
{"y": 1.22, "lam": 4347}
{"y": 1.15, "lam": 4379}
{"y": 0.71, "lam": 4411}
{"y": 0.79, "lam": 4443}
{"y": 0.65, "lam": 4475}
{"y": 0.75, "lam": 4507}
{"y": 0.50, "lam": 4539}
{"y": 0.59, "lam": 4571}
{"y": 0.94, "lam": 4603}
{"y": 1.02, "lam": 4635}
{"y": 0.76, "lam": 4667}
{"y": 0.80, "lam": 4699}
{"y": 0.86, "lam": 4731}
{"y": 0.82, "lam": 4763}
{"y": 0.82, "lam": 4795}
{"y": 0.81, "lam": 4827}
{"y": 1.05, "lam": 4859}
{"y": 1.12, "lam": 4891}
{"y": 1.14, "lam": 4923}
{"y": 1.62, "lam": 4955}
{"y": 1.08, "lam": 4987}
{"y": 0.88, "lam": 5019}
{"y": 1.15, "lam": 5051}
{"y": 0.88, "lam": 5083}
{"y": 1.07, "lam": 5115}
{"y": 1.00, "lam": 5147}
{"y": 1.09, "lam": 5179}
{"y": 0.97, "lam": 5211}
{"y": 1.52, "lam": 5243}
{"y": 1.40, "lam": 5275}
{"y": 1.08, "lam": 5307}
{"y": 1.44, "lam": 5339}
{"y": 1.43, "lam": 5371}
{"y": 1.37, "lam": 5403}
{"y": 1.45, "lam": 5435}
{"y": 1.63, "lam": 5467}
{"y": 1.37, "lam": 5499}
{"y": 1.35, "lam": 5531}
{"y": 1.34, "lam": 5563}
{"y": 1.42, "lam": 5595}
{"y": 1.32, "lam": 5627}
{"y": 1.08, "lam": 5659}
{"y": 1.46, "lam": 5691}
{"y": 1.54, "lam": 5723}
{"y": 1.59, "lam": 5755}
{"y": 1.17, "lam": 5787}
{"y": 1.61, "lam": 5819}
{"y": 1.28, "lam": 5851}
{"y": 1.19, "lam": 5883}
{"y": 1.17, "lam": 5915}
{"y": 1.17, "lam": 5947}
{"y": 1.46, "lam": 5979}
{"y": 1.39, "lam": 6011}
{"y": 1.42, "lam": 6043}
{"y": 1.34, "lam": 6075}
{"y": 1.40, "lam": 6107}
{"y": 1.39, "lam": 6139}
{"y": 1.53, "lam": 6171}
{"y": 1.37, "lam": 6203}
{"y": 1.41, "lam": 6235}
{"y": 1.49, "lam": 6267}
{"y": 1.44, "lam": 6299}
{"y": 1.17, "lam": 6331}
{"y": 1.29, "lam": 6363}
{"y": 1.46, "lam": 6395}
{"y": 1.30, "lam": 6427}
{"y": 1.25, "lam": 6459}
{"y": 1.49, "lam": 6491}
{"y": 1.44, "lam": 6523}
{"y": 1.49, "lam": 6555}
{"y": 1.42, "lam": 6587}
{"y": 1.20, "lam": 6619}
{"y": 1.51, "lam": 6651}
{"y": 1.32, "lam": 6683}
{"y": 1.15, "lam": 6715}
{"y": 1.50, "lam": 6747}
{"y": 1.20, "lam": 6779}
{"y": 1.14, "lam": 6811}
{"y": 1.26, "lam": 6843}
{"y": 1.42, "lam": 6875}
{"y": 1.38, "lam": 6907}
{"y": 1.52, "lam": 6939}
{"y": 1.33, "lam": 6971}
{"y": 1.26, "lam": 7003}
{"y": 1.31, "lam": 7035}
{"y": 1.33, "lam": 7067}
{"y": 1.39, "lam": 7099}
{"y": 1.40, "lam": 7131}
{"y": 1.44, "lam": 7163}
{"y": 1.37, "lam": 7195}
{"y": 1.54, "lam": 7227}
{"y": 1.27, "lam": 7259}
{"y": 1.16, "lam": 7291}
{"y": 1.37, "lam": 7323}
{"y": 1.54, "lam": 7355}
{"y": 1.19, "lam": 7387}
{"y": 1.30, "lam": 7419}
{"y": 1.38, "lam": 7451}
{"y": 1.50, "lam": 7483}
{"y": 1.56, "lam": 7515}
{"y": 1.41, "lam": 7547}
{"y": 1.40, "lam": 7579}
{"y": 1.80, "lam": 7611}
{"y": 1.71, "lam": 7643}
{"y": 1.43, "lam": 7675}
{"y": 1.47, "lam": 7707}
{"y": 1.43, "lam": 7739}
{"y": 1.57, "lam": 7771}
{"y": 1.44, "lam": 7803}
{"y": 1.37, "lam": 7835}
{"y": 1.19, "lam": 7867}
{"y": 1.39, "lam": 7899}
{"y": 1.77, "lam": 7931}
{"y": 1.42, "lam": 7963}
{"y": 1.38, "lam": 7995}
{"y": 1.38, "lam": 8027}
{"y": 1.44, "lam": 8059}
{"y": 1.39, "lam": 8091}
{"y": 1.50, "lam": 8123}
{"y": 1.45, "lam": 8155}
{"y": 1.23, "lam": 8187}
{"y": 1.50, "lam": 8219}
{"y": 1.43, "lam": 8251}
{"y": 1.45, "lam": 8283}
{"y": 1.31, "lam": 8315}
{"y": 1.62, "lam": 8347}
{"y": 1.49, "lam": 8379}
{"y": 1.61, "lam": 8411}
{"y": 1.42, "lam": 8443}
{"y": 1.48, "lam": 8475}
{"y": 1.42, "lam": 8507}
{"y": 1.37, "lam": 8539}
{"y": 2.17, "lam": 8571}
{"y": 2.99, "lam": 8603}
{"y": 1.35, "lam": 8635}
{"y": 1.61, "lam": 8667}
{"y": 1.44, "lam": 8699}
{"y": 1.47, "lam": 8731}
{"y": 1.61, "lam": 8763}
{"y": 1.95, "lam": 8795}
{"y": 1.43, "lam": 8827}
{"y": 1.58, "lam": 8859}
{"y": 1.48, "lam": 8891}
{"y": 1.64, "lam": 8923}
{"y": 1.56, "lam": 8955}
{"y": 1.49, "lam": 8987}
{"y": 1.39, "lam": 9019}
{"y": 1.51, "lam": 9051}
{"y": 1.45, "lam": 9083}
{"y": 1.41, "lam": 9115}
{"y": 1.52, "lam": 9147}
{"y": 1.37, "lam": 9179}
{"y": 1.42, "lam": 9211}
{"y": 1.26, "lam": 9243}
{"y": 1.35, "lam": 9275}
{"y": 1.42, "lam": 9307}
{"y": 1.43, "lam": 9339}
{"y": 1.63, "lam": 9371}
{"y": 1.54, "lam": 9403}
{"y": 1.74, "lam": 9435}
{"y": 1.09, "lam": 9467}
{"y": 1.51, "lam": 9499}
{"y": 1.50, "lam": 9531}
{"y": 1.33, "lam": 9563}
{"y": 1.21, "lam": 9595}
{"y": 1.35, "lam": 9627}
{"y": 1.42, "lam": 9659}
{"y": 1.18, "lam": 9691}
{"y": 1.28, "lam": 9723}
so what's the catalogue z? 0.308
